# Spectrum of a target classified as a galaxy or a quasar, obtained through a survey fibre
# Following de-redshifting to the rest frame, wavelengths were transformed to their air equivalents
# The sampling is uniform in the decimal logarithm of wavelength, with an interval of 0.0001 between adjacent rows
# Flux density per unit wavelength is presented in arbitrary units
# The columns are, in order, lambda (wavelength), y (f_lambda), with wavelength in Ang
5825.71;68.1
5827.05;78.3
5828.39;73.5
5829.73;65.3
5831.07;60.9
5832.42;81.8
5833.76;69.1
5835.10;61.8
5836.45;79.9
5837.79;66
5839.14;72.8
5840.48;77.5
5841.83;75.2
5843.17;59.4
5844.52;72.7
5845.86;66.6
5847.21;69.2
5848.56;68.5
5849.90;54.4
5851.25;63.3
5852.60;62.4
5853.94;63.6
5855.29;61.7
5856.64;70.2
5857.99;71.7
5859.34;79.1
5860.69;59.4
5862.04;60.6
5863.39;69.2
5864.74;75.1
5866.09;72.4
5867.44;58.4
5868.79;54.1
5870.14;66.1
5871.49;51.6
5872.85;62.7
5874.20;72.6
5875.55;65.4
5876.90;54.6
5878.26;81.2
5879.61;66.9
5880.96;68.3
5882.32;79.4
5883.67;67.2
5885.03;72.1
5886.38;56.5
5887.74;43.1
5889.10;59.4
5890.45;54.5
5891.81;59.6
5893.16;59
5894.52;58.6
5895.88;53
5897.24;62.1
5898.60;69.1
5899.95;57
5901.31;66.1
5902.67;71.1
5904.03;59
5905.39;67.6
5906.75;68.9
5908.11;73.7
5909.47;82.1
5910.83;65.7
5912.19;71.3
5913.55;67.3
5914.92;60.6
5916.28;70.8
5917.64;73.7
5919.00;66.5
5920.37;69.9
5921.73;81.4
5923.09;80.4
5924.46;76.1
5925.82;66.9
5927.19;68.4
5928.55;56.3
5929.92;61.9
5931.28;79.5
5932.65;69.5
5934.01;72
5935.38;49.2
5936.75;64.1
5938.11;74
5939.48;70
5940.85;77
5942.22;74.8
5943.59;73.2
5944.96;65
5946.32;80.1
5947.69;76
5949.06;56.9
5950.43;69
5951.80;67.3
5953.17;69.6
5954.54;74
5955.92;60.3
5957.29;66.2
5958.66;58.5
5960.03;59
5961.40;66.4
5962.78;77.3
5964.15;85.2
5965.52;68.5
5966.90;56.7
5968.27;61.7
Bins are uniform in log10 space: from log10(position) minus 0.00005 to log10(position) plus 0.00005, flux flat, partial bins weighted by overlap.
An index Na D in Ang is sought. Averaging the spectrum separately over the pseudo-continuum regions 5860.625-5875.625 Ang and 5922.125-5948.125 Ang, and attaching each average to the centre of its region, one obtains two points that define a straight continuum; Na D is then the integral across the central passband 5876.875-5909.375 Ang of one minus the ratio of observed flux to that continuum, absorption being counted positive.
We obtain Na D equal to 1.1 Ang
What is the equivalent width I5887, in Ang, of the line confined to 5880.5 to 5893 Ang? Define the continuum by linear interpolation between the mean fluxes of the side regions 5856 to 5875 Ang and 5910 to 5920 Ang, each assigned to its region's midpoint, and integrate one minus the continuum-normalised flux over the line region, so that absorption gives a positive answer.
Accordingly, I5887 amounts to 0.9 Ang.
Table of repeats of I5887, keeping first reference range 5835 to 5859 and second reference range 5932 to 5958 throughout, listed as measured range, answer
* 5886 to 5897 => 2.0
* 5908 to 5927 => -0.9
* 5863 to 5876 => 0.7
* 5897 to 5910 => 0.1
